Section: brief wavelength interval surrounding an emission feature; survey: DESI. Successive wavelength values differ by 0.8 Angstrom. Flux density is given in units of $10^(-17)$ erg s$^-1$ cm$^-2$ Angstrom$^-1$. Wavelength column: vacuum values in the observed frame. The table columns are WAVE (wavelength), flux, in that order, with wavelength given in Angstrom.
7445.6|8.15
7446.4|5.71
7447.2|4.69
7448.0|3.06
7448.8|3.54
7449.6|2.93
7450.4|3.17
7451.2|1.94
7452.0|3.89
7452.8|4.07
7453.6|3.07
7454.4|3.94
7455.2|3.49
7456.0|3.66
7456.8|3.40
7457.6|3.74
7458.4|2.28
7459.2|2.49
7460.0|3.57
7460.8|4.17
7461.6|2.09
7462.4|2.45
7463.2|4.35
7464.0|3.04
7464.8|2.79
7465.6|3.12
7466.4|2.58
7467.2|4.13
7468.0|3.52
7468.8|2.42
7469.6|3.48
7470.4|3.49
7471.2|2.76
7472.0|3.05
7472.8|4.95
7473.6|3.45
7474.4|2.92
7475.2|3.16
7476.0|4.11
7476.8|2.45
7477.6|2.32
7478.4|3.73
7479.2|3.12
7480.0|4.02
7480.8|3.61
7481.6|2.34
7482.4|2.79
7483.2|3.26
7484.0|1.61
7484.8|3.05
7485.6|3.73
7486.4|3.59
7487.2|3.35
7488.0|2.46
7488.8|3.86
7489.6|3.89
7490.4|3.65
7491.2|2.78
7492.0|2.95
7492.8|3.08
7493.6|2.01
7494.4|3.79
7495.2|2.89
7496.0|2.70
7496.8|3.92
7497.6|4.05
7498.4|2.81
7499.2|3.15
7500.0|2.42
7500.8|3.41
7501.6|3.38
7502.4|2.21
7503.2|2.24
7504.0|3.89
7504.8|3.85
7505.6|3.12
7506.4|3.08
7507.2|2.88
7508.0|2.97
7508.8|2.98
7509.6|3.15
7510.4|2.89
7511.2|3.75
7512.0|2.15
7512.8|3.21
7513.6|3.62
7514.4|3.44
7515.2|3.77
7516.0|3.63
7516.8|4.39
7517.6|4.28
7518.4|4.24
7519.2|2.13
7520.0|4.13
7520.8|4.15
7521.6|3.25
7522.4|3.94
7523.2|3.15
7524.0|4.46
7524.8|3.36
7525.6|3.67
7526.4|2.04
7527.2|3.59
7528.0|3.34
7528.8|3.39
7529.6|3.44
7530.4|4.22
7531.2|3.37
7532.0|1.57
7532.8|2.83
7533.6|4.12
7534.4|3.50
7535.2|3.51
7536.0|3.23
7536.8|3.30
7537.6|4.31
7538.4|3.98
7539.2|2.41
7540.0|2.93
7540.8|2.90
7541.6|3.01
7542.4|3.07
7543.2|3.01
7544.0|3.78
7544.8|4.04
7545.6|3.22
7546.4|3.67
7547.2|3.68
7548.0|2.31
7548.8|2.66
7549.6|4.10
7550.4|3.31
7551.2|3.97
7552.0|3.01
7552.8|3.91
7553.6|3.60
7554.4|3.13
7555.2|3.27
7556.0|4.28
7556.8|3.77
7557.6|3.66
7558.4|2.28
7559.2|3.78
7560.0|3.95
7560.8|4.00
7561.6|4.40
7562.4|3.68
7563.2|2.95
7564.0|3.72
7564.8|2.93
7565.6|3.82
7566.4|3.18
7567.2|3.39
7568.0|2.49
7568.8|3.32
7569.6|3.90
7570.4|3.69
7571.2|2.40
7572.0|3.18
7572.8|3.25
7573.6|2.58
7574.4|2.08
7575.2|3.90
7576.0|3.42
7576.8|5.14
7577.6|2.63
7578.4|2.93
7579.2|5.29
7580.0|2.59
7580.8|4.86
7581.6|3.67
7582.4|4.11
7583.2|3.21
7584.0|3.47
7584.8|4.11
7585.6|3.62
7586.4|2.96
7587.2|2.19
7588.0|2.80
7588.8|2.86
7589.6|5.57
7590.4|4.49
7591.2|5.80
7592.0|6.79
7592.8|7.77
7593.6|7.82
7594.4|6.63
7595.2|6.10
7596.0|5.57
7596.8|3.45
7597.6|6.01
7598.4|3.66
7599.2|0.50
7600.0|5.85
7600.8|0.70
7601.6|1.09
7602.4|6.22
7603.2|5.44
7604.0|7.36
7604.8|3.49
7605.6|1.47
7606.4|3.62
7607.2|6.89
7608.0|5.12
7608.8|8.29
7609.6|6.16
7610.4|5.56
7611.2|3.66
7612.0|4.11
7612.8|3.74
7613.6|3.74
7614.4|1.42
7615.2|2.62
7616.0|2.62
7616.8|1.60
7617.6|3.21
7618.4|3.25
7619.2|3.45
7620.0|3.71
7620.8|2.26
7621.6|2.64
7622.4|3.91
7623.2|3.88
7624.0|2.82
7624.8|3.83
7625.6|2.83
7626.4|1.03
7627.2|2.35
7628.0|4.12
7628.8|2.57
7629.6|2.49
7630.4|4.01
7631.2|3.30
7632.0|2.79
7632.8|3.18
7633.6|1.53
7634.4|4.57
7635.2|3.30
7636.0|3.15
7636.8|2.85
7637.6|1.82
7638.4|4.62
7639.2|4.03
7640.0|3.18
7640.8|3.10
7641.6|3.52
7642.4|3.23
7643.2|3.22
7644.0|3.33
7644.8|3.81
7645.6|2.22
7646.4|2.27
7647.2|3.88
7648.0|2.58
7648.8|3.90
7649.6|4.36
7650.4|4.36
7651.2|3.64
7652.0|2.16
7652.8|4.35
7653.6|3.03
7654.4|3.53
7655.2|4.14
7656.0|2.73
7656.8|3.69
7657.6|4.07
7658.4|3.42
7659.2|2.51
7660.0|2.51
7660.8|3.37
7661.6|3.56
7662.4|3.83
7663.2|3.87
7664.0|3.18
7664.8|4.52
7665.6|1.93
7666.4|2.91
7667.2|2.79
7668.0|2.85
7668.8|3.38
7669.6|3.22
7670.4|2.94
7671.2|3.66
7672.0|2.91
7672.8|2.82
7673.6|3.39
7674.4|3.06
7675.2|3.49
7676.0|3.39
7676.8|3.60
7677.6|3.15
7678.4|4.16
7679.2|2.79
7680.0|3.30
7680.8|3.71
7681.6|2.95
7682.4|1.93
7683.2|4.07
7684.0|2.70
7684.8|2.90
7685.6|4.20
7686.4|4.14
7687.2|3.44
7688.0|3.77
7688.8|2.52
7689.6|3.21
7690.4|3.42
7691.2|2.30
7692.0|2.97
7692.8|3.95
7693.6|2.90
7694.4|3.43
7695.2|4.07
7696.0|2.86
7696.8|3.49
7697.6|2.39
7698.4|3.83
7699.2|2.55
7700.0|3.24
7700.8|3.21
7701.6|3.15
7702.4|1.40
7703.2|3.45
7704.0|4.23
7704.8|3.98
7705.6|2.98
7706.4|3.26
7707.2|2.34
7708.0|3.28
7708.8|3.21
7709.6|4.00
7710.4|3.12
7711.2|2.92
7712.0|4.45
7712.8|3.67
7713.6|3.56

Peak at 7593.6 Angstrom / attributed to [S II] 6716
